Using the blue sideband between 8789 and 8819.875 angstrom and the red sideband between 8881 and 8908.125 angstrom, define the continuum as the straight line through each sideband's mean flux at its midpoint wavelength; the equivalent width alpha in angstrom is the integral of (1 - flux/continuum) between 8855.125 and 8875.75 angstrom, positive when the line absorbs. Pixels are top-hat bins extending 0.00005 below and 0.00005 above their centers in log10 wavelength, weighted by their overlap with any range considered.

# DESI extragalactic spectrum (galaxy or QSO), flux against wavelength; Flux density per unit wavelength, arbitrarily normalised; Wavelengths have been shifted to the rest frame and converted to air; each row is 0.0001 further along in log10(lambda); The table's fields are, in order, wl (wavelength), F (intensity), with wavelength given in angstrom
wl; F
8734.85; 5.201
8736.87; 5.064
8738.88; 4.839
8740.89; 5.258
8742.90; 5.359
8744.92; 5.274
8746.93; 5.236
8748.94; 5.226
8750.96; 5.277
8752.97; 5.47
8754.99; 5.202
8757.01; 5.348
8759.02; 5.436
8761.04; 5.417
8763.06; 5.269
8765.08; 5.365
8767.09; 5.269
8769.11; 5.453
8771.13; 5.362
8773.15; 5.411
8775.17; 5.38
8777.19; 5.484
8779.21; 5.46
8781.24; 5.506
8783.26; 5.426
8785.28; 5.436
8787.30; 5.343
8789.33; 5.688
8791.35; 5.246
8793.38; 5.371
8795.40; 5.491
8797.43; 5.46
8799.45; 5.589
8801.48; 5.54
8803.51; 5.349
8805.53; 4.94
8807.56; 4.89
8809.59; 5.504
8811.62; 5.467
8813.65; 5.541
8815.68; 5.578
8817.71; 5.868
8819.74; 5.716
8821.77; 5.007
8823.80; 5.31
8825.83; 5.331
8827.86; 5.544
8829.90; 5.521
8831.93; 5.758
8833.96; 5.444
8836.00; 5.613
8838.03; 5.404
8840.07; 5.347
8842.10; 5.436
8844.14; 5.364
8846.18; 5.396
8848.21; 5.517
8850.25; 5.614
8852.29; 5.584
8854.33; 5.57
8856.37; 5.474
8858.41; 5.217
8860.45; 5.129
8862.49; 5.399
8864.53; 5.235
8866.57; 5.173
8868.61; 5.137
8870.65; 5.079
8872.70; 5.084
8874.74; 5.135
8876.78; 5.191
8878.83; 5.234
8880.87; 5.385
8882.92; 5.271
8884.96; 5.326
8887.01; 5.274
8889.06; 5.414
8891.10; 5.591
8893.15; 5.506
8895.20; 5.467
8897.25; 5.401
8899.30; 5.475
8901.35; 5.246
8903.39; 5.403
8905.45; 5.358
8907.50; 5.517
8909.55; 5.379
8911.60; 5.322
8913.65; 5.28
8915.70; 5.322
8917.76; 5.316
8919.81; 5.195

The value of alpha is 0.8 angstrom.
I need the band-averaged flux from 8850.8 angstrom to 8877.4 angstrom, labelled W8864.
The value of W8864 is 5.27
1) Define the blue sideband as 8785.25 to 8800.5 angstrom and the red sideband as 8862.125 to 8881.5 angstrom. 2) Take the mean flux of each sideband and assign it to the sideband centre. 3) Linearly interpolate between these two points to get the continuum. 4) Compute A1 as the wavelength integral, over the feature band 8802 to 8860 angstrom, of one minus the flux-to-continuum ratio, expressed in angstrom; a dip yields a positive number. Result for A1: -1.2 angstrom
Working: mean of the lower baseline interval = 5.45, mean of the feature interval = 5.44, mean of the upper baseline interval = 5.2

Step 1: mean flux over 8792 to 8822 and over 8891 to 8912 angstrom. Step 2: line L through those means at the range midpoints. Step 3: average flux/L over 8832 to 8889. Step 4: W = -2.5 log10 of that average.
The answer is 0.016 mag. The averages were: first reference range 5.43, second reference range 5.42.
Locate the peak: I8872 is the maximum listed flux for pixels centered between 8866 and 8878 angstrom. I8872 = 5.191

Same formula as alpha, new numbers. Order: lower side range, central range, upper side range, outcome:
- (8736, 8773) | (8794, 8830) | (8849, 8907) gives -0.75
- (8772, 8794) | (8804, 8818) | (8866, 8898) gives 0.05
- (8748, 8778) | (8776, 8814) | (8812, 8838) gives 0.24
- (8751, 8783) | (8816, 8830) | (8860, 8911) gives -0.32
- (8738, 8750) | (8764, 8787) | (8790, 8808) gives -0.56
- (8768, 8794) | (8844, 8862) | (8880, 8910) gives -0.07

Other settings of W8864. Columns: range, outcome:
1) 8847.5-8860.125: 5.47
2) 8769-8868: 5.42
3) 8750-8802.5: 5.41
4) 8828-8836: 5.57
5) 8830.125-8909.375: 5.37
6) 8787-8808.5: 5.36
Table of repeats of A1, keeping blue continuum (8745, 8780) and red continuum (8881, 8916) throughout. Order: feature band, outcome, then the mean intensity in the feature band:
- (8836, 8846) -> -0.1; 5.41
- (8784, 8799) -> -0.2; 5.44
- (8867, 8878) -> 0.5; 5.13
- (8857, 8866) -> 0.2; 5.25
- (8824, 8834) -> -0.3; 5.51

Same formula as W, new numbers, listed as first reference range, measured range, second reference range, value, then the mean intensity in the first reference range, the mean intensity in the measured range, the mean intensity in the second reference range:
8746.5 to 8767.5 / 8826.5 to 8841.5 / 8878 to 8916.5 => -0.03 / 5.32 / 5.51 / 5.38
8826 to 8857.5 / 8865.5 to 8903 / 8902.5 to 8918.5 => 0.02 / 5.5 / 5.3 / 5.36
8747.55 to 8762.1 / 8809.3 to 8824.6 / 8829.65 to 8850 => -0.01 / 5.34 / 5.5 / 5.48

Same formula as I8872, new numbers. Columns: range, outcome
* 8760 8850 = 5.868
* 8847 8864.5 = 5.614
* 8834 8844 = 5.613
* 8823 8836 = 5.758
